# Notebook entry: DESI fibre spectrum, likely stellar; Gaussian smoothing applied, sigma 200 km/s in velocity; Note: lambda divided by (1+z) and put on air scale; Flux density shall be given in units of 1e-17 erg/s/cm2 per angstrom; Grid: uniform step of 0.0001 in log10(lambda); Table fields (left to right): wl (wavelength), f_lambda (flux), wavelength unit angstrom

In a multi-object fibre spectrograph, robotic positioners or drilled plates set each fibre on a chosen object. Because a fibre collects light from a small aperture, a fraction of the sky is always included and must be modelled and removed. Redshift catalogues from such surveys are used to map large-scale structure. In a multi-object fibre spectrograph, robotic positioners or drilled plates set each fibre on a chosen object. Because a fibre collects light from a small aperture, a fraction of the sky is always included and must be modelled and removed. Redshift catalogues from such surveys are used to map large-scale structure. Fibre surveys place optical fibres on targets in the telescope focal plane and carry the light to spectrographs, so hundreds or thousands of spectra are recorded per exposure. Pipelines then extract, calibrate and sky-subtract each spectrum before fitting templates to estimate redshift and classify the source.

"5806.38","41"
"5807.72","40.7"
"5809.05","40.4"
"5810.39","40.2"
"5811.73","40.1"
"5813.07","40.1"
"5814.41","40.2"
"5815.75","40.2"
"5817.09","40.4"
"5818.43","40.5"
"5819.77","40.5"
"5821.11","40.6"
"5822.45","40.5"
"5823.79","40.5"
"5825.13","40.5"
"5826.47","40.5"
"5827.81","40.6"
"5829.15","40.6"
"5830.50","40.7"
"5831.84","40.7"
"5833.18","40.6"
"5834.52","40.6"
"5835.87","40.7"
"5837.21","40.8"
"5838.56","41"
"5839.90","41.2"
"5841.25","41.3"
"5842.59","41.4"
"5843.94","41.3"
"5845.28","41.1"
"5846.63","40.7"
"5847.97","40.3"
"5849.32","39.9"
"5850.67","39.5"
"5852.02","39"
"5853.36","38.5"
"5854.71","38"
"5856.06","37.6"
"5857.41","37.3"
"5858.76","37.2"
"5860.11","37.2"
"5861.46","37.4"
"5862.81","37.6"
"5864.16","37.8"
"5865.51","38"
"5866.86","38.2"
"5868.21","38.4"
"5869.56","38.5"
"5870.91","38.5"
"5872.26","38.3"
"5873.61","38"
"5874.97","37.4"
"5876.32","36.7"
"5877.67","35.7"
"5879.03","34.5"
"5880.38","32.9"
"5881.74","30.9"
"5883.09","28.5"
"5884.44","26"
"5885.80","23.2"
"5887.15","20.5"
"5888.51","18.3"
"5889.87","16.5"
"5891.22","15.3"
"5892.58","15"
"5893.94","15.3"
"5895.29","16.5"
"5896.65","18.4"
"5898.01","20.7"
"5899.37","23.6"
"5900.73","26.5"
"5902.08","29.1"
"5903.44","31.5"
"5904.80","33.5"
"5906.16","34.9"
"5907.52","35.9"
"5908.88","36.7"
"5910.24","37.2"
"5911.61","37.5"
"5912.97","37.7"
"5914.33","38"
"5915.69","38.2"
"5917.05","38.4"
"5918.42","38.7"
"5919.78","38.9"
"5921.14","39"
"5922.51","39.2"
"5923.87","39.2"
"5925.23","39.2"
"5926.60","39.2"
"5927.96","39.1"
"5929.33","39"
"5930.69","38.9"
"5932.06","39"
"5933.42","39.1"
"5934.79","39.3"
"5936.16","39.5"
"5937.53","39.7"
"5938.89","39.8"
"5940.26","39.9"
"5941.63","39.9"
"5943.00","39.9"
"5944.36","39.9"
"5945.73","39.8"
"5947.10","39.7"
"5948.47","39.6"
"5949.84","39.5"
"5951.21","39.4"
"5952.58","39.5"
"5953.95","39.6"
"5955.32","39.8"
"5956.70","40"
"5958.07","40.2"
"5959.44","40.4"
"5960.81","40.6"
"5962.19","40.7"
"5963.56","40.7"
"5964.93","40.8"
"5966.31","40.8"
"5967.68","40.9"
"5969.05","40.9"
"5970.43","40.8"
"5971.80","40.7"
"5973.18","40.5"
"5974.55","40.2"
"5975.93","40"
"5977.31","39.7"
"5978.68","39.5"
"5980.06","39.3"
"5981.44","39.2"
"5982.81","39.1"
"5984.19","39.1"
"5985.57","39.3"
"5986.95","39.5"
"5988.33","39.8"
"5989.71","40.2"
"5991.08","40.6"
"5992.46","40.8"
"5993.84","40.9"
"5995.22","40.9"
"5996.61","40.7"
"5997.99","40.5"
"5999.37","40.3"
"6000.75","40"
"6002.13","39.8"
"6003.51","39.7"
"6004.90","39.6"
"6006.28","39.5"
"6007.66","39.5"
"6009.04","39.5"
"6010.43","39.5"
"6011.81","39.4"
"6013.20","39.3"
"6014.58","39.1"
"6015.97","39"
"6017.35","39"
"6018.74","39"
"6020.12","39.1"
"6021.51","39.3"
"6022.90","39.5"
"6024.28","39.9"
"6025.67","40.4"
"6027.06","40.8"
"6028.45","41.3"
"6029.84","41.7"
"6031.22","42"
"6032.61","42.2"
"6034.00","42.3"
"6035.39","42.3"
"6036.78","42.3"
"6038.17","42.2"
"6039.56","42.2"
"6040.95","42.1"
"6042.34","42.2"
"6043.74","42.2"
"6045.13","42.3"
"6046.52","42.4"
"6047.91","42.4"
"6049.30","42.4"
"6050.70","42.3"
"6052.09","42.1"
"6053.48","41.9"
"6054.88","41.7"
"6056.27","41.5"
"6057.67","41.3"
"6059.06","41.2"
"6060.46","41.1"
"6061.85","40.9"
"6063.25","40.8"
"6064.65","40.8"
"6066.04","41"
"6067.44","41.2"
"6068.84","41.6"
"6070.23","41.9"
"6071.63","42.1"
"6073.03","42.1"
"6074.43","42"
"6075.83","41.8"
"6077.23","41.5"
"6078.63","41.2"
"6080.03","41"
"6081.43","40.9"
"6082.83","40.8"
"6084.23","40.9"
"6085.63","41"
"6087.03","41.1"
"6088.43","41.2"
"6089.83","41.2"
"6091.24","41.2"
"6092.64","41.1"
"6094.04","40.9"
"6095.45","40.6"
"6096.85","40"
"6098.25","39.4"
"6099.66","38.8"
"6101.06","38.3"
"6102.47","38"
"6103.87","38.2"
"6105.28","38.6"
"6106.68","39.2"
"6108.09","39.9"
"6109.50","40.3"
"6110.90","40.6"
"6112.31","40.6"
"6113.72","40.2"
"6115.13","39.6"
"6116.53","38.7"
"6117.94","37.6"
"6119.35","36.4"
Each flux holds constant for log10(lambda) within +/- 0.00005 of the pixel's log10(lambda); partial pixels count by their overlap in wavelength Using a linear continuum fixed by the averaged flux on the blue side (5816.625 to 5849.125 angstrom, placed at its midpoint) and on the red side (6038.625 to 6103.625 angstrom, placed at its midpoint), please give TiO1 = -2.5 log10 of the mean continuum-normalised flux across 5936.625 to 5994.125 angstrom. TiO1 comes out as 0.03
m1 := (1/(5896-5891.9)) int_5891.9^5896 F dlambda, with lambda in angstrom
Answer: 15.6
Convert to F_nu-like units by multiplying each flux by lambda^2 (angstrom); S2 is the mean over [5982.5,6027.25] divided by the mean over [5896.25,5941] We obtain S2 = 1.1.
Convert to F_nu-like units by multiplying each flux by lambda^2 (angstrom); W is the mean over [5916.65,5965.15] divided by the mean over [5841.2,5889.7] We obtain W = 1.14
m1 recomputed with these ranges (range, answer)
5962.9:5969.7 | 40.9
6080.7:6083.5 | 40.9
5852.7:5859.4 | 37.7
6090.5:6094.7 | 41.1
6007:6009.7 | 39.6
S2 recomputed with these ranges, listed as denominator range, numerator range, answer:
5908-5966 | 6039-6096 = 1.10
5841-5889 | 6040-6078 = 1.24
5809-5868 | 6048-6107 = 1.11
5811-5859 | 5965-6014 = 1.05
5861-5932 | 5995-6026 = 1.26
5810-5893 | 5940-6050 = 1.16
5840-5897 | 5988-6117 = 1.30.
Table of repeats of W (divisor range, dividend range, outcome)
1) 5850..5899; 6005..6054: 1.38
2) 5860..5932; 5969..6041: 1.28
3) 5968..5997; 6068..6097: 1.06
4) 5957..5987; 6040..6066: 1.07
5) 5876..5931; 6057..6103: 1.40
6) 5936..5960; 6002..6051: 1.05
